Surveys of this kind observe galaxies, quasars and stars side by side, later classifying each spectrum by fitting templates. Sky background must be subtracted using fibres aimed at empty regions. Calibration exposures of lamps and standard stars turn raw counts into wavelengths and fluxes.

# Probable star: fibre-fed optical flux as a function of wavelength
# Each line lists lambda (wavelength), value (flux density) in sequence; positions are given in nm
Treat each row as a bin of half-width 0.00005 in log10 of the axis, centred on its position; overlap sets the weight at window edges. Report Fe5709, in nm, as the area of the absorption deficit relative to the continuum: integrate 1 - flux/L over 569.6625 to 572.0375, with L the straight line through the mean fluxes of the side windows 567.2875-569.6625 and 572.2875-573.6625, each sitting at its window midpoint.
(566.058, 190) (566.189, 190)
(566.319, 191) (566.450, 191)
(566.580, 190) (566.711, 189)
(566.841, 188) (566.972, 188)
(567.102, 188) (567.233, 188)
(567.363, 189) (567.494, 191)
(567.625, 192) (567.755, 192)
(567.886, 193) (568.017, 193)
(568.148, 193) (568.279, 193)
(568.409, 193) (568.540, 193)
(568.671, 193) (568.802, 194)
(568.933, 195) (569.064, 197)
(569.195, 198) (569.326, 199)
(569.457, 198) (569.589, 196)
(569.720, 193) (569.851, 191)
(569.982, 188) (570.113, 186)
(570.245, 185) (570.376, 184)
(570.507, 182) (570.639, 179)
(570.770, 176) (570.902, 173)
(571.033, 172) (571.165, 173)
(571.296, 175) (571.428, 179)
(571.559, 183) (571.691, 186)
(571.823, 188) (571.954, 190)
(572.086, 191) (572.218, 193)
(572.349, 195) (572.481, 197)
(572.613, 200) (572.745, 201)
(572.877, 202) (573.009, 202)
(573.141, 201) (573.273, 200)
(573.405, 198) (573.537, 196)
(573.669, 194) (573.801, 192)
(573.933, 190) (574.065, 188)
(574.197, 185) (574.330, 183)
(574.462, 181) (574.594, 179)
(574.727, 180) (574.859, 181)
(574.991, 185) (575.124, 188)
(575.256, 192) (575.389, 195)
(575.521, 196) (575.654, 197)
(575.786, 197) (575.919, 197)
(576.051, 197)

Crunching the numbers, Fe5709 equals 0.171 nm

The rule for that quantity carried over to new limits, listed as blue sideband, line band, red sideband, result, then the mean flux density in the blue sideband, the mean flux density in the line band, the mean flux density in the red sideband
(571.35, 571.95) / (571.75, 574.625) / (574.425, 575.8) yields -0.11 nm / 184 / 193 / 188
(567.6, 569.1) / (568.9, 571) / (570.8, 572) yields -0.02 nm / 193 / 188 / 180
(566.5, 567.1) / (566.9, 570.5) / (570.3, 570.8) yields -0.14 nm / 189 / 192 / 181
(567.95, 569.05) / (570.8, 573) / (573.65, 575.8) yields 0.03 nm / 194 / 188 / 188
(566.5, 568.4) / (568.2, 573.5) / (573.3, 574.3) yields 0.03 nm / 191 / 190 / 192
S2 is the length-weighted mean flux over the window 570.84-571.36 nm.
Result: 173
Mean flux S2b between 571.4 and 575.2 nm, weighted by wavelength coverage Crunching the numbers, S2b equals 191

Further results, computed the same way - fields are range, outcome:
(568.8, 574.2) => 190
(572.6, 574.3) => 196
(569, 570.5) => 192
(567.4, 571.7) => 188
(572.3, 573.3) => 200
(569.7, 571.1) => 182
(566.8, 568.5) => 191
